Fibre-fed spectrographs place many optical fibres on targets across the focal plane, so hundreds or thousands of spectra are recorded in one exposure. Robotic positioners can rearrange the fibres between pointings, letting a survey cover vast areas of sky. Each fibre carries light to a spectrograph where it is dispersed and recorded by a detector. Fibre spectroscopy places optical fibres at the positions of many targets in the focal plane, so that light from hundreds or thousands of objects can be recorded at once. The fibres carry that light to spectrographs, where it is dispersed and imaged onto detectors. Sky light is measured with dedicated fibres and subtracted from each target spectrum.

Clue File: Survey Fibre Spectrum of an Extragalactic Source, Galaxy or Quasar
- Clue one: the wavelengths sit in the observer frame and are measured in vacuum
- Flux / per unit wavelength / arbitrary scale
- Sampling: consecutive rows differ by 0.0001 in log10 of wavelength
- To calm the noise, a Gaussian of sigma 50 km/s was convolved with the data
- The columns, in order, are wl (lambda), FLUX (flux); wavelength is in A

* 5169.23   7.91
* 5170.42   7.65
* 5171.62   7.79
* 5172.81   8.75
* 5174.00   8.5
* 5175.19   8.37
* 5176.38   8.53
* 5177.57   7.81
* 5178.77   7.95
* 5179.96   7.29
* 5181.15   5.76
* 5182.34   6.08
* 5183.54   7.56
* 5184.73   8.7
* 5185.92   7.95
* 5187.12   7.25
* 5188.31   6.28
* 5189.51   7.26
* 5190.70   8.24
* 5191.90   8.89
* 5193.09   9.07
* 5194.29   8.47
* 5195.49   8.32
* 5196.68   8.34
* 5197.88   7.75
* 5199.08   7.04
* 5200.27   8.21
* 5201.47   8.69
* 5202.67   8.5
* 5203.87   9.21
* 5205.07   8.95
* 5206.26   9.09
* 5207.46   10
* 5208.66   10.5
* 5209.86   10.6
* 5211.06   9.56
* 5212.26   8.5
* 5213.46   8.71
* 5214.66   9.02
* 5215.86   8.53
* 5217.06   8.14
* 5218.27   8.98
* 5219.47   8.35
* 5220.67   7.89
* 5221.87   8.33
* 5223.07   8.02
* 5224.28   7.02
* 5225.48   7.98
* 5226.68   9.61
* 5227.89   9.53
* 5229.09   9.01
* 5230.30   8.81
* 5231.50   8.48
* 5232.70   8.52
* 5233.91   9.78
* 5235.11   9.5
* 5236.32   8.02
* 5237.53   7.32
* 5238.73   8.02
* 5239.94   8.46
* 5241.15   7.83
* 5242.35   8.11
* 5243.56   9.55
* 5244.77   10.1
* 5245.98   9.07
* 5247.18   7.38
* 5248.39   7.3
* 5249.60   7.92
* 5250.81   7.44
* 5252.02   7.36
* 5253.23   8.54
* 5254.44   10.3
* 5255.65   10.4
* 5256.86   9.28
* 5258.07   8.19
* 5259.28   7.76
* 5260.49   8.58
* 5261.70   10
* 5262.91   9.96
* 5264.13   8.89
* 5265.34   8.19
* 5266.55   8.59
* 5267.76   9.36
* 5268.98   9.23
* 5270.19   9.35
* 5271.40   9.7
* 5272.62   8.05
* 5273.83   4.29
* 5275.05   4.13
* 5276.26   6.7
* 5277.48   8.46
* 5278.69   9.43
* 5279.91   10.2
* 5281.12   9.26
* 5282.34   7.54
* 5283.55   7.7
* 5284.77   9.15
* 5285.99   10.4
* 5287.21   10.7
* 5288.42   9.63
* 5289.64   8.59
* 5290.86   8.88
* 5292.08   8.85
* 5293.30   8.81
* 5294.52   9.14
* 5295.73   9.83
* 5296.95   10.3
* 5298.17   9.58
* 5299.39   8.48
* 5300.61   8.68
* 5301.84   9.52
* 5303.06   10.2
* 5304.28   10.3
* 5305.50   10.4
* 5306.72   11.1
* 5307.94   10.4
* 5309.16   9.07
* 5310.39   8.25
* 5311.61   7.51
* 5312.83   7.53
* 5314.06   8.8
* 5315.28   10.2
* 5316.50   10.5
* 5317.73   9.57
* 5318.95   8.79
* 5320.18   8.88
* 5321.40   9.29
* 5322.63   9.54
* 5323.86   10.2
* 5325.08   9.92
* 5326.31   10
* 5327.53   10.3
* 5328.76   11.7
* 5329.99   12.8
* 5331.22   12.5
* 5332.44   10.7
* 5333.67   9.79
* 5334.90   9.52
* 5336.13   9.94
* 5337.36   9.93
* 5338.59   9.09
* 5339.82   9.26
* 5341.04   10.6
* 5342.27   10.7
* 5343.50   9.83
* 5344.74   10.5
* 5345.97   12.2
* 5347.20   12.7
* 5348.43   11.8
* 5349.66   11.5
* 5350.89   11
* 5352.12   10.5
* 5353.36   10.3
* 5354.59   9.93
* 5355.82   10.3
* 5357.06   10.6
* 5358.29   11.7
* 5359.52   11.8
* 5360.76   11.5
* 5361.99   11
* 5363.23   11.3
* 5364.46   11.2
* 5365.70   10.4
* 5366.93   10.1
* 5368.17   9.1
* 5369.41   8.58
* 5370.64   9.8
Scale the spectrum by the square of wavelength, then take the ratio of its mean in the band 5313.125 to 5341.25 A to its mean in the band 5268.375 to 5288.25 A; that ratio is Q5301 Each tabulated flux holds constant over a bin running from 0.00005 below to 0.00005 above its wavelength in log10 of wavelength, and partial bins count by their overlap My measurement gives 1.21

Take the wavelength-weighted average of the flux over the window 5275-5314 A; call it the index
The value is 9.09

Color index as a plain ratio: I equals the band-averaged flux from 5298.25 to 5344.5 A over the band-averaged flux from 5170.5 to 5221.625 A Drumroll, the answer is 1.18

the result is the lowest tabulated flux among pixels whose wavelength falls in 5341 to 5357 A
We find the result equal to 9.83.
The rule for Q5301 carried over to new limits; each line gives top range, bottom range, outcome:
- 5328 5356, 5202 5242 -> 1.29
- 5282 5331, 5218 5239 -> 1.16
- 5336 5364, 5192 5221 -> 1.30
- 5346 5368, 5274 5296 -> 1.31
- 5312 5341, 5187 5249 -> 1.21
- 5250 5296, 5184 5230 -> 1.04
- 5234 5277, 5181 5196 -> 1.11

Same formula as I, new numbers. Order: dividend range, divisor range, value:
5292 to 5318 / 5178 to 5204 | 1.20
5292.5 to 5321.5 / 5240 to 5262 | 1.09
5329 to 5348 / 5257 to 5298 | 1.22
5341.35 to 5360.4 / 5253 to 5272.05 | 1.20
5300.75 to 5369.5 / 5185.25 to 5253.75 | 1.21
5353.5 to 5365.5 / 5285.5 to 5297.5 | 1.16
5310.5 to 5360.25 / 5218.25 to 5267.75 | 1.20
